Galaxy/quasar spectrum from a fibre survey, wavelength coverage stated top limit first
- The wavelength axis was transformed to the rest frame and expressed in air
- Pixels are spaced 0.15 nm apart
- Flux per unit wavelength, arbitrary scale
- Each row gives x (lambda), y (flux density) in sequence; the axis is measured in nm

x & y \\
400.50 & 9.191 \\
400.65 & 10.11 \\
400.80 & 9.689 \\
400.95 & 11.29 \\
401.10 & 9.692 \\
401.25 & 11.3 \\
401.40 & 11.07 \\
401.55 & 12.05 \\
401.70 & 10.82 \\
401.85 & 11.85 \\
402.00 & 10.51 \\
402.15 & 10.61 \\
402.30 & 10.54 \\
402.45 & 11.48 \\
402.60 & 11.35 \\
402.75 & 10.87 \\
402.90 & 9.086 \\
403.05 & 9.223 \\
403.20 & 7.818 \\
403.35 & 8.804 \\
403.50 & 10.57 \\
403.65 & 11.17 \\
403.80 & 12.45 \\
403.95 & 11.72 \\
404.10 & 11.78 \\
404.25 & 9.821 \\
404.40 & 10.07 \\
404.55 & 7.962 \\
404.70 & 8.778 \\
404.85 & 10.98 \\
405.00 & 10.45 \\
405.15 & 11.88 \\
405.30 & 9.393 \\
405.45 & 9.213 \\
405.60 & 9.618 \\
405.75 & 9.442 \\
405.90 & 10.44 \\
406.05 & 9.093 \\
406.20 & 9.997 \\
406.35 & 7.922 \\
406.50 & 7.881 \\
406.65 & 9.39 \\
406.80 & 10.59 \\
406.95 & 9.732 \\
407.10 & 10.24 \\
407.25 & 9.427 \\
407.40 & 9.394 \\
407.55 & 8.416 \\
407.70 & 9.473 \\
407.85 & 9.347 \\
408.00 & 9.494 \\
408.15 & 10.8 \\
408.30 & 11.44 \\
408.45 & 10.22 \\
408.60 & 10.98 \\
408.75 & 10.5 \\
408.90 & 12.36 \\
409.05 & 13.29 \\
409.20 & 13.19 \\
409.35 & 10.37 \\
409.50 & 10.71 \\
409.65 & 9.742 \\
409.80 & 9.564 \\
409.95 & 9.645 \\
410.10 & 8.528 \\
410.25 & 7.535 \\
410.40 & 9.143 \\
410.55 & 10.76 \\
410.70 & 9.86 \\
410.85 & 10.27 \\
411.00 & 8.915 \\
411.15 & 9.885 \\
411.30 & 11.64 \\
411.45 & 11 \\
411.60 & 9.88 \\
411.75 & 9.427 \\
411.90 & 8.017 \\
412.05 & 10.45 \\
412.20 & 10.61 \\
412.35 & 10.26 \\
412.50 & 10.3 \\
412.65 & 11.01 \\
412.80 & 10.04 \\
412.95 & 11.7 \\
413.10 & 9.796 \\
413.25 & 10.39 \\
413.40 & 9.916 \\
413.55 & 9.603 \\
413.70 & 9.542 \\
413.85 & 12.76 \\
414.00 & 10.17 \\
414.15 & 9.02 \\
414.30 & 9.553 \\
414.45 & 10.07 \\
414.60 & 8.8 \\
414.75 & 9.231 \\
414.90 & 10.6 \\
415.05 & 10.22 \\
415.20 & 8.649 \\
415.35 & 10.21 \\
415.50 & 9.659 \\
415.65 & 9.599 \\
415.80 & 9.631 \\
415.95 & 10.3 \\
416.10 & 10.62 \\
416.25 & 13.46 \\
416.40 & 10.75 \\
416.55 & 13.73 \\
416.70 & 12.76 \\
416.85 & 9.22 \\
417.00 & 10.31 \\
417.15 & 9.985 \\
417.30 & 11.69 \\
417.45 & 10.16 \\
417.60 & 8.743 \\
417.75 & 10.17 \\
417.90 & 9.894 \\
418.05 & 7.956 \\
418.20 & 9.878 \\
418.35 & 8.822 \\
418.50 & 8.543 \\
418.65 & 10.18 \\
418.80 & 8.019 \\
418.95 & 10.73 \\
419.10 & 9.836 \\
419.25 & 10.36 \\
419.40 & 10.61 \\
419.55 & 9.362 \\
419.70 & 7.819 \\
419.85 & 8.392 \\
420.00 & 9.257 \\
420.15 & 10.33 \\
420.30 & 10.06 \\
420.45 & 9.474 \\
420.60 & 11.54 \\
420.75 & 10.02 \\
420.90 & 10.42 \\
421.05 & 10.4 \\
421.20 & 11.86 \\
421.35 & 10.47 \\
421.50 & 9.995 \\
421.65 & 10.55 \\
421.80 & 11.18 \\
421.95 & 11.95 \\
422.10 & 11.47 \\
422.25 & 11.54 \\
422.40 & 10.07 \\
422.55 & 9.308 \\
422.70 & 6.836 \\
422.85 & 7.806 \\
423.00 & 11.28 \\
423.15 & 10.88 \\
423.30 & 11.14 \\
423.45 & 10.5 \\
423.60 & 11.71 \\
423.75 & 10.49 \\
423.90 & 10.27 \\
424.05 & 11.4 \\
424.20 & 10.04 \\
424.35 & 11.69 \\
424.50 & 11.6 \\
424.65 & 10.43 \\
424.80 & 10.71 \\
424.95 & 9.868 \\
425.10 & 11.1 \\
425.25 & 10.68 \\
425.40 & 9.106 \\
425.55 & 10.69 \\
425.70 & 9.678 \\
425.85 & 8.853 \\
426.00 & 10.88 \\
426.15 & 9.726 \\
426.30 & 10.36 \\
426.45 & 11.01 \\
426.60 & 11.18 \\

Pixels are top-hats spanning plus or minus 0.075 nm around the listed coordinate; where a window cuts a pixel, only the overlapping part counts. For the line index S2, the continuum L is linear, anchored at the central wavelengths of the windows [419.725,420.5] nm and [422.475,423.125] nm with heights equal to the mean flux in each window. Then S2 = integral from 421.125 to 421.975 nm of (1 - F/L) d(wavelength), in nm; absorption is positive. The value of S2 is -0.17 nm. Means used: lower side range 9.39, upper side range 8.97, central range 10.9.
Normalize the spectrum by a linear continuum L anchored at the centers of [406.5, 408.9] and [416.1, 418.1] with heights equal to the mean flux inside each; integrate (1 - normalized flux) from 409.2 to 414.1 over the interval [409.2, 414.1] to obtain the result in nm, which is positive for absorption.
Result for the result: 0.09 nm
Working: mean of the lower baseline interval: 9.97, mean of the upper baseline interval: 10.7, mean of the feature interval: 10.1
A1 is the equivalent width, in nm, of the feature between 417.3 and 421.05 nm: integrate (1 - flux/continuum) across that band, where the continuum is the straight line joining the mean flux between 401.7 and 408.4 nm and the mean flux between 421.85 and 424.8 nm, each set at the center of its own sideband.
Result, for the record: 0.28 nm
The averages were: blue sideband 10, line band 9.66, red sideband 10.6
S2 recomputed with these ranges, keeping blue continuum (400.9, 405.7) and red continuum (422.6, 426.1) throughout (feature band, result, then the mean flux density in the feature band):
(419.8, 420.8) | 0.04 nm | 9.9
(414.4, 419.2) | 0.13 nm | 10.1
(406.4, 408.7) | 0.14 nm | 9.78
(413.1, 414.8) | 0.08 nm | 9.92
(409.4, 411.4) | 0.13 nm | 9.73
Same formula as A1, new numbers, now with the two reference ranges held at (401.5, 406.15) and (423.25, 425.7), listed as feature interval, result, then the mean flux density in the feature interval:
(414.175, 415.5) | 0.11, 9.64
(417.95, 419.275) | 0.15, 9.34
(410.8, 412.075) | 0.06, 9.92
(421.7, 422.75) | 0.02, 10.4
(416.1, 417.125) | -0.10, 11.5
